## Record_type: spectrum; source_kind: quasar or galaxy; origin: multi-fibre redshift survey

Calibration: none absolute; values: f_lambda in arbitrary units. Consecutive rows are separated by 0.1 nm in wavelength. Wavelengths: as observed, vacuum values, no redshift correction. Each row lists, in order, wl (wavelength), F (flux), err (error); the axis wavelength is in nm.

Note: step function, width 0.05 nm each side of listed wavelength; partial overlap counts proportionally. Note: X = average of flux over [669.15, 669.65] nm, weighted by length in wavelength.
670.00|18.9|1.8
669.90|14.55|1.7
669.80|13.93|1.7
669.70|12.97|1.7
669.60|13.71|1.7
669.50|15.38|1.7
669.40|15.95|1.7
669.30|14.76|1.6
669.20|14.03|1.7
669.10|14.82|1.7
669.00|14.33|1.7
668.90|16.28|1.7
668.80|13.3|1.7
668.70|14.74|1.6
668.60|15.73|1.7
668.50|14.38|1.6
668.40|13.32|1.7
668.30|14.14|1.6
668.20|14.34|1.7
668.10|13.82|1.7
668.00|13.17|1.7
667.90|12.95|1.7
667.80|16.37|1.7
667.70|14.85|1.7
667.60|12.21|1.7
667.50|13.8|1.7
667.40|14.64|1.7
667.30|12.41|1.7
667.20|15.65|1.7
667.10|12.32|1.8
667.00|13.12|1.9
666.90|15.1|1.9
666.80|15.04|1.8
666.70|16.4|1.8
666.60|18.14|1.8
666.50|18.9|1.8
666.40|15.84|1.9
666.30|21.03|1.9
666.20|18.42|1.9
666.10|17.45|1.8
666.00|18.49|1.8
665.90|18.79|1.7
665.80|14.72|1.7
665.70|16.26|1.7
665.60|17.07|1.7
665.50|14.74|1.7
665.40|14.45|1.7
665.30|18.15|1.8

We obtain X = 14.8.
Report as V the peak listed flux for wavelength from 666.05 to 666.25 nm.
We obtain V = 18.42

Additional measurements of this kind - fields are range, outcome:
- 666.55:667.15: 18.14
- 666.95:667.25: 15.65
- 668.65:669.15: 16.28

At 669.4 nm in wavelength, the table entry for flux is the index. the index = 15.95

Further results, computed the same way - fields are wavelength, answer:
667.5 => 13.8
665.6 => 17.07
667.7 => 14.85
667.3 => 12.41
